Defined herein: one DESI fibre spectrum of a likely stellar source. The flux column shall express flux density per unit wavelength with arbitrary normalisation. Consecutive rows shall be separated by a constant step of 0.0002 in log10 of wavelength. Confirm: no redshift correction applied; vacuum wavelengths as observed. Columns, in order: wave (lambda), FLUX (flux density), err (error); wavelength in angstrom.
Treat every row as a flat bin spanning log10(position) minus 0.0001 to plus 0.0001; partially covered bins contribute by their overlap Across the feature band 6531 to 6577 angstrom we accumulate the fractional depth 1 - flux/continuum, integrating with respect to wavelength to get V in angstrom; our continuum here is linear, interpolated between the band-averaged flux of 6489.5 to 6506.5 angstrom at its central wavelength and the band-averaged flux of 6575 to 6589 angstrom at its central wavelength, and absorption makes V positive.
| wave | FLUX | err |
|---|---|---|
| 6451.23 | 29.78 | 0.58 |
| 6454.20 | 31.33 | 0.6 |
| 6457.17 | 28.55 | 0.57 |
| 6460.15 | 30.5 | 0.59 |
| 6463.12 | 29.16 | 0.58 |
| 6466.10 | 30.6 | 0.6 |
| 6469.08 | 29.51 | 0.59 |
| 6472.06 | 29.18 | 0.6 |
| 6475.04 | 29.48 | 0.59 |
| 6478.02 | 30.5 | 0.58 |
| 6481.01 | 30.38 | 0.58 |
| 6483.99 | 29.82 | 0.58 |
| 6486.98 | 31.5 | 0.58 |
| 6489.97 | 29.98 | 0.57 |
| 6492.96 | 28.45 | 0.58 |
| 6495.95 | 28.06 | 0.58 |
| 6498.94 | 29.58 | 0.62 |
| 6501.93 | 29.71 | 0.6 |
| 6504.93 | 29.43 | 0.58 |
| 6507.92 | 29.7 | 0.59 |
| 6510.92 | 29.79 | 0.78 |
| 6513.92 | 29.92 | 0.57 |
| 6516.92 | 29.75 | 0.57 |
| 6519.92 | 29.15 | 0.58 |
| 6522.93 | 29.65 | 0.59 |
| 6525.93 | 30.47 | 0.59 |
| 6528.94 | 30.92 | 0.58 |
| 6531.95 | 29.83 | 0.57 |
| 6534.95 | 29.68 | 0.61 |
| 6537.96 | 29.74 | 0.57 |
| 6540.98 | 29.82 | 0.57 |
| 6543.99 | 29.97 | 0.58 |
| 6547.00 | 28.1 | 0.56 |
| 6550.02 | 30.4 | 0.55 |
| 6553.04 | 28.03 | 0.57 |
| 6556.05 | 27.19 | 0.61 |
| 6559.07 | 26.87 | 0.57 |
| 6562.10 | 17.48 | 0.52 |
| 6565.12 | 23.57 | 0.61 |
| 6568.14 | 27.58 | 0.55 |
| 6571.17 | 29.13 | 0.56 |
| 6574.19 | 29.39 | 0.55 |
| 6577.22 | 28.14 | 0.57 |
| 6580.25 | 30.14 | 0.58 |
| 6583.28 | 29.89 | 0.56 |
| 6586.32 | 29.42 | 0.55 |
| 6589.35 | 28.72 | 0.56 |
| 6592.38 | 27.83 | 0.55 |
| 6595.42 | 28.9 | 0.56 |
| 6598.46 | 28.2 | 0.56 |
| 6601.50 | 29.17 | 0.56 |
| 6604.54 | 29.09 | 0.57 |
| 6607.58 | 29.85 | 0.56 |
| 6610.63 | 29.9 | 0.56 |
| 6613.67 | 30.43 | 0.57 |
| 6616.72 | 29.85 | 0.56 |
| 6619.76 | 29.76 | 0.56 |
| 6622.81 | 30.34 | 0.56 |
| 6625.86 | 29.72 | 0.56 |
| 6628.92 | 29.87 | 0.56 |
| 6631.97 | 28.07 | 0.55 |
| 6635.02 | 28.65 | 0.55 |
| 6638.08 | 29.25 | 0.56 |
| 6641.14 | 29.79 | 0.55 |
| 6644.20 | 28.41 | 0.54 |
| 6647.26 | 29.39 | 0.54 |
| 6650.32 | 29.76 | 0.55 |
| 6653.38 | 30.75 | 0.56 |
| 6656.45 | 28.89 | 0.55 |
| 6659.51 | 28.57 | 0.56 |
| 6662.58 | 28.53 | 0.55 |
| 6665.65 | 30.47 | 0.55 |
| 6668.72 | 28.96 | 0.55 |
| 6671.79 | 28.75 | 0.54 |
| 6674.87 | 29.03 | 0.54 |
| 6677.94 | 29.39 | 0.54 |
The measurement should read 2.4 angstrom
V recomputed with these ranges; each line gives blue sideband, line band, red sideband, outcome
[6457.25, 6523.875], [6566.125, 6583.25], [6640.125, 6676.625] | 0.4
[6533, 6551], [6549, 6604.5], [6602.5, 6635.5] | 3.4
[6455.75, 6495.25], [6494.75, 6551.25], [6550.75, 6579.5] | -3.2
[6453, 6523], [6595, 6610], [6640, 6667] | 0.2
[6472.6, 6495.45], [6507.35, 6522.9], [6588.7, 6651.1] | 0.0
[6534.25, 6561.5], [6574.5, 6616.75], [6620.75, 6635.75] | -0.3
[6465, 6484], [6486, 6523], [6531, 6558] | 0.0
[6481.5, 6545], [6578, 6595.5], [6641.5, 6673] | 0.2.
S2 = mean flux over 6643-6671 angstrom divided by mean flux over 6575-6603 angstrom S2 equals 1.01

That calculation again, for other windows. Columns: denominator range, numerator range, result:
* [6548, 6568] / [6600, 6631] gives 1.15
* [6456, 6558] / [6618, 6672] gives 0.99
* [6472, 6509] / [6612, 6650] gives 0.99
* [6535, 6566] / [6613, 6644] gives 1.08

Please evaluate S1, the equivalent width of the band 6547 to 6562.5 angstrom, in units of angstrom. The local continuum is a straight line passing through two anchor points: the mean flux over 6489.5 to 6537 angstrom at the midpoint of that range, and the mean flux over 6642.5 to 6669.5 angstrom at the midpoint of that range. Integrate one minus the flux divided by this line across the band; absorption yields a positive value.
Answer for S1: 1.4 angstrom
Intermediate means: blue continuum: 29.6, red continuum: 29.3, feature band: 26.8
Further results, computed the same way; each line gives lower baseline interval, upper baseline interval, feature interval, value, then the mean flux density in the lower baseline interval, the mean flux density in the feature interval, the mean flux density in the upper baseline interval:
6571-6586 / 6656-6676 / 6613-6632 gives -0.4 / 29.4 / 29.8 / 29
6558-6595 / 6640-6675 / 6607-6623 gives -1.0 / 27.4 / 30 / 29.3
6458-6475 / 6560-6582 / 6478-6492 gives -0.6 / 29.7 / 30.3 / 26.5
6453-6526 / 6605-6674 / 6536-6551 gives 0.0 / 29.7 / 29.6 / 29.4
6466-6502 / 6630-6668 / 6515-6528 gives -0.1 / 29.7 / 29.8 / 29.2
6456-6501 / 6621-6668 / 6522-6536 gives -0.3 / 29.7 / 30.2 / 29.4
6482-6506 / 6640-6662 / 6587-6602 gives 0.4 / 29.6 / 28.6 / 29.3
